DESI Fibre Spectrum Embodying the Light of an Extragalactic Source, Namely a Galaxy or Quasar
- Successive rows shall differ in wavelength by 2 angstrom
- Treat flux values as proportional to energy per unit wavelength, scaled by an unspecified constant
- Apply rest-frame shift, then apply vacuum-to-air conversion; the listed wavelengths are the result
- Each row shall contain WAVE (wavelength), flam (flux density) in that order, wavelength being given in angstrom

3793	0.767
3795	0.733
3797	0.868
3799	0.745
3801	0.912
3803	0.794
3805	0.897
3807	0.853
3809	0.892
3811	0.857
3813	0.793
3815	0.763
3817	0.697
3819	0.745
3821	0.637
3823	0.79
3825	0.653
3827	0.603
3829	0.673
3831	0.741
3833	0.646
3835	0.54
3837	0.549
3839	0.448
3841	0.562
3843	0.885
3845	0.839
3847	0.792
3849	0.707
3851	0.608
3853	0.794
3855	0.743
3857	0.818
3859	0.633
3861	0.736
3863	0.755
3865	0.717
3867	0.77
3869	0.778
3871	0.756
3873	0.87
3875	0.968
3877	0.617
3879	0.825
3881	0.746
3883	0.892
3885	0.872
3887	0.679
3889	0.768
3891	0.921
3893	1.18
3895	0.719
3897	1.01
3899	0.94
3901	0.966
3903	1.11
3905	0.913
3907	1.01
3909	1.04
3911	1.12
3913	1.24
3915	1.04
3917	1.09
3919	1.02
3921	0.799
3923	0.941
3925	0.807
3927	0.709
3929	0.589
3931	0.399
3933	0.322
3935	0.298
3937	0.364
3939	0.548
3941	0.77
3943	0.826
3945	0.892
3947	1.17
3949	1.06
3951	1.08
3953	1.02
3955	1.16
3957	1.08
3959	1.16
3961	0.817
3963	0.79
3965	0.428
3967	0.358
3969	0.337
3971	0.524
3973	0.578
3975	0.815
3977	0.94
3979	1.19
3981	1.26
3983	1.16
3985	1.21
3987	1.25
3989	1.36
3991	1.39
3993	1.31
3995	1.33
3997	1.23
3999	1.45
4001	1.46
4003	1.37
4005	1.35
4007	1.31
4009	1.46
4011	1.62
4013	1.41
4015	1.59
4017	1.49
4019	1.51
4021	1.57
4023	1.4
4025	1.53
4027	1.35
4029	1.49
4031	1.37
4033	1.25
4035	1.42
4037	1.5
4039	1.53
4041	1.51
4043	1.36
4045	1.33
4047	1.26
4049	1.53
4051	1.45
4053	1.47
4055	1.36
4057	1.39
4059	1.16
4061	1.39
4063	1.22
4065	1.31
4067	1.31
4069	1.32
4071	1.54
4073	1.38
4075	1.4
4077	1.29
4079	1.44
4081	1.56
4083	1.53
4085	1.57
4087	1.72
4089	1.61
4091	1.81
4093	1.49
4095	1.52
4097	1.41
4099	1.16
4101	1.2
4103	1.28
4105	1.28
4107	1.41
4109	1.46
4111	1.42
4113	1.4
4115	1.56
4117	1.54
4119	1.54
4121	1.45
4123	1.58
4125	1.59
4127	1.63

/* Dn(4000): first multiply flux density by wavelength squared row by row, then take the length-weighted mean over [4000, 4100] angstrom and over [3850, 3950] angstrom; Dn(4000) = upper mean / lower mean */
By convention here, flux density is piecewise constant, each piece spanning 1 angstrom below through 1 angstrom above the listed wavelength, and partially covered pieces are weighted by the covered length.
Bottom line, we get 1.88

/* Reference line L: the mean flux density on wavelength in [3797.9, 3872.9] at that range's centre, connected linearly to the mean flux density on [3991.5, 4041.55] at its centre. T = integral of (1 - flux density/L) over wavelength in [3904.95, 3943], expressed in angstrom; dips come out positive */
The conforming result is 9.8 angstrom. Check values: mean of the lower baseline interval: 0.735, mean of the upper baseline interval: 1.43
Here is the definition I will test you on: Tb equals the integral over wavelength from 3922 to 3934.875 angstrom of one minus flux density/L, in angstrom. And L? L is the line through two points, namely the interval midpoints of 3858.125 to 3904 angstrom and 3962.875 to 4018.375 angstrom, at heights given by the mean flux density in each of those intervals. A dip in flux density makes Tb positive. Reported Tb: 4.82 angstrom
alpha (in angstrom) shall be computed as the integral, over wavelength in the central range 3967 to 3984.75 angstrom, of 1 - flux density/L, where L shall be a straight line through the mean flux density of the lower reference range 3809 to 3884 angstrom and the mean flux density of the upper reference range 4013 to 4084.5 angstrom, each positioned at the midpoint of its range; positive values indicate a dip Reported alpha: 5.09 angstrom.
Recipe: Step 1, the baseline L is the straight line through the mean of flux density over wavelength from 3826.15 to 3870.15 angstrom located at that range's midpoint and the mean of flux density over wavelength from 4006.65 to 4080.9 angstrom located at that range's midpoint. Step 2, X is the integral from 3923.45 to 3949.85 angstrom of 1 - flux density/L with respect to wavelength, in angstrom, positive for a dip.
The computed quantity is 8.99 angstrom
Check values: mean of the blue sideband 0.698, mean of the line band 0.677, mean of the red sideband 1.41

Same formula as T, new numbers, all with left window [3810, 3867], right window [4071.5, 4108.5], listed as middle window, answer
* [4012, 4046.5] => -4.8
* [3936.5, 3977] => 9.8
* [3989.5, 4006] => -2.6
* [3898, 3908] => -1.0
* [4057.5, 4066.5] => 0.6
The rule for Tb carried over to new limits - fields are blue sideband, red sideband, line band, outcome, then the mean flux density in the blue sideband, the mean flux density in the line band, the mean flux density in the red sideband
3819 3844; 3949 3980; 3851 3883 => -3.3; 0.648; 0.767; 0.826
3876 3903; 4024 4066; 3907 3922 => -1.6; 0.866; 1.05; 1.39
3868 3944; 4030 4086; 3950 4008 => 2.6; 0.828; 1.06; 1.4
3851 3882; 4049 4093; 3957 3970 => 4.8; 0.763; 0.682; 1.44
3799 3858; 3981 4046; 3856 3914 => 4.0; 0.732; 0.875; 1.4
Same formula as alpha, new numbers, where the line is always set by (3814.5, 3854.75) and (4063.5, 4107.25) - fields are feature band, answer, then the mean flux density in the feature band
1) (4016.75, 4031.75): -2.6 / 1.46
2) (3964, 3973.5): 5.7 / 0.438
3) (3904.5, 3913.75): -1.6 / 1.07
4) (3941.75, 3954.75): 0.1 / 1.01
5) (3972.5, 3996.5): -0.6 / 1.16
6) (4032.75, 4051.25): -1.7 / 1.42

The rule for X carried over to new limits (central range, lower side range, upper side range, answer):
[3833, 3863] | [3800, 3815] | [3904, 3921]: 7.6 angstrom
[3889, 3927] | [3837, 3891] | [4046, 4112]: -4.0 angstrom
